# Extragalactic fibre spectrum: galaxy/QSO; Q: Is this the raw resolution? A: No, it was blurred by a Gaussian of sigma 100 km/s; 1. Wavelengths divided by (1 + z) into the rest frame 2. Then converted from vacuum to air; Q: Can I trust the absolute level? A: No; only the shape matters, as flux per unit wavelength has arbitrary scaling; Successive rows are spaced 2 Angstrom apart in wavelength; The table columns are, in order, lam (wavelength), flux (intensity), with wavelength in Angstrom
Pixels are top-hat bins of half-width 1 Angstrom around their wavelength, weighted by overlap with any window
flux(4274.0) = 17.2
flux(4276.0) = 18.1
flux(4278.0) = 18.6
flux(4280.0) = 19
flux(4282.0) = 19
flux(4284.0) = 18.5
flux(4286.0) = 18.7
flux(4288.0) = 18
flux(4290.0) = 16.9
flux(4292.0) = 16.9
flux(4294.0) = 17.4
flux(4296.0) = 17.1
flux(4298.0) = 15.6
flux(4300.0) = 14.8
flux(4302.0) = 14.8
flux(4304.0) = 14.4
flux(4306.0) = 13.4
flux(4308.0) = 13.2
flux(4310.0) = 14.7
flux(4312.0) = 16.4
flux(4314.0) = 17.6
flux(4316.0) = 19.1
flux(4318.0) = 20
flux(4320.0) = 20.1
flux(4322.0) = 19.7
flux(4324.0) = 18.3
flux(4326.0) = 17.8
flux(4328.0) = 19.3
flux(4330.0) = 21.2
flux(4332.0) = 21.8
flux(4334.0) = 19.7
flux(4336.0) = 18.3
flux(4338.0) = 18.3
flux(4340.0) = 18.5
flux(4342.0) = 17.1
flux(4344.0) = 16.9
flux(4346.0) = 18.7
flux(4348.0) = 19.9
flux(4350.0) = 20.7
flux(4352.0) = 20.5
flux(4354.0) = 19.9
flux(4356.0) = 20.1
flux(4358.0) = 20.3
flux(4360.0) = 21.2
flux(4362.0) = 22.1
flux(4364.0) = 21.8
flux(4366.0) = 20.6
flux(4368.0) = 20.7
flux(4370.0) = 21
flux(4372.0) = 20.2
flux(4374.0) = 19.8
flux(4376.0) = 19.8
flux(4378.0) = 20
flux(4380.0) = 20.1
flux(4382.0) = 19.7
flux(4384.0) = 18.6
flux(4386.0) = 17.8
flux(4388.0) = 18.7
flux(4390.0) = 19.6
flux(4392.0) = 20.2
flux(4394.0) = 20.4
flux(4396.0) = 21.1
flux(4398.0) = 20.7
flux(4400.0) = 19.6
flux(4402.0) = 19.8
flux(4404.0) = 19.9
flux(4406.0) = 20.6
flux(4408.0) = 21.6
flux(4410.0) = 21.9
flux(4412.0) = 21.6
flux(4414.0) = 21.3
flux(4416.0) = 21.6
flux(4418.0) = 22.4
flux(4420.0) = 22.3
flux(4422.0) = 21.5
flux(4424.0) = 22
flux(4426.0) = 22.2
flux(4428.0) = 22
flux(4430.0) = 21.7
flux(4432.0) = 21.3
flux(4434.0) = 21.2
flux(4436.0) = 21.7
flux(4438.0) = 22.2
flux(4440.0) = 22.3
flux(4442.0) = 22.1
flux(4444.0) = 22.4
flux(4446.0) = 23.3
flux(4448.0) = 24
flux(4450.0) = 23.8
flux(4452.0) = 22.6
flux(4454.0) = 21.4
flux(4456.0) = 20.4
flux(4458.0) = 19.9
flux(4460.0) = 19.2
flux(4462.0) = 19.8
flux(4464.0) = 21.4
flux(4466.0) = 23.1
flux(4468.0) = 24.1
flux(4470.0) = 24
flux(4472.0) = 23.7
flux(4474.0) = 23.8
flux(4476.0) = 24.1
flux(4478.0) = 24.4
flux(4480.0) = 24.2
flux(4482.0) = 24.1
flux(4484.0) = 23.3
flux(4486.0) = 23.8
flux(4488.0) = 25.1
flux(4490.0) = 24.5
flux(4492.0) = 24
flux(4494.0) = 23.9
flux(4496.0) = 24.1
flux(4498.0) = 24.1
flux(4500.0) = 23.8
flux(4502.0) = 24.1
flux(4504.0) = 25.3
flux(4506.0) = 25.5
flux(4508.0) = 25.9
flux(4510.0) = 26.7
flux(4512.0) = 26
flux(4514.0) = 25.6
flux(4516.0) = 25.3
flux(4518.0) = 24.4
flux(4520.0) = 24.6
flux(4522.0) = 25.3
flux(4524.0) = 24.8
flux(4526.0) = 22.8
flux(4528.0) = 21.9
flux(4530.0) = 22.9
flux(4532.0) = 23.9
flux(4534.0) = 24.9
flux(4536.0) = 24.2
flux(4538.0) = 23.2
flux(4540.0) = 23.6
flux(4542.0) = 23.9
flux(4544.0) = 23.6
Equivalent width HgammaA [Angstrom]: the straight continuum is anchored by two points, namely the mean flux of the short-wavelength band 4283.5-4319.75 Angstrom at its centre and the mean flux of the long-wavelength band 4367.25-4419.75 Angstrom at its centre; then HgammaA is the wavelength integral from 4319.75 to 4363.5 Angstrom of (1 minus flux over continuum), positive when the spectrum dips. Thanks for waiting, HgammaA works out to -3.3 Angstrom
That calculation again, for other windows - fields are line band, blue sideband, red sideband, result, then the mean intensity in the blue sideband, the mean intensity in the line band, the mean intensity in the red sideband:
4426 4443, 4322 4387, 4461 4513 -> 0.40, 19.7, 21.8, 24.1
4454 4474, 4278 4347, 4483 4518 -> 1.35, 17.7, 21.8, 24.8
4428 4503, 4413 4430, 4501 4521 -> 2.28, 21.9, 22.9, 25.3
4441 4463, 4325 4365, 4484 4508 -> 1.24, 19.7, 21.7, 24.4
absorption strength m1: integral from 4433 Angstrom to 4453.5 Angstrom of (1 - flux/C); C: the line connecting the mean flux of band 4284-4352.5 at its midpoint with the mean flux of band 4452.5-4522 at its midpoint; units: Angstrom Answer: -0.3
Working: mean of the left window 17.8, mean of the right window 23.8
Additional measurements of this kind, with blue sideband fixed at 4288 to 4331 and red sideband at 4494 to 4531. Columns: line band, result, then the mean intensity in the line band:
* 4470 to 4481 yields -0.4 Angstrom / 24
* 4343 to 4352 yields -0.3 Angstrom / 19.2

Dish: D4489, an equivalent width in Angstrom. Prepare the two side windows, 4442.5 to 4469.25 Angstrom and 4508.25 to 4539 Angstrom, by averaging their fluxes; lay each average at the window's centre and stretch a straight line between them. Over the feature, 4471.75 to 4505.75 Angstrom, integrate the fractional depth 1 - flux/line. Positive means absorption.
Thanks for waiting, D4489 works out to -1.5 Angstrom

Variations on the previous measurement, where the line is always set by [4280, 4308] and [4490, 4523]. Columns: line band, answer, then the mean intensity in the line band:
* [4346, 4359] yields -0.9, 20.1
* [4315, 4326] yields -1.1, 19.3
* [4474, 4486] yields -0.1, 24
